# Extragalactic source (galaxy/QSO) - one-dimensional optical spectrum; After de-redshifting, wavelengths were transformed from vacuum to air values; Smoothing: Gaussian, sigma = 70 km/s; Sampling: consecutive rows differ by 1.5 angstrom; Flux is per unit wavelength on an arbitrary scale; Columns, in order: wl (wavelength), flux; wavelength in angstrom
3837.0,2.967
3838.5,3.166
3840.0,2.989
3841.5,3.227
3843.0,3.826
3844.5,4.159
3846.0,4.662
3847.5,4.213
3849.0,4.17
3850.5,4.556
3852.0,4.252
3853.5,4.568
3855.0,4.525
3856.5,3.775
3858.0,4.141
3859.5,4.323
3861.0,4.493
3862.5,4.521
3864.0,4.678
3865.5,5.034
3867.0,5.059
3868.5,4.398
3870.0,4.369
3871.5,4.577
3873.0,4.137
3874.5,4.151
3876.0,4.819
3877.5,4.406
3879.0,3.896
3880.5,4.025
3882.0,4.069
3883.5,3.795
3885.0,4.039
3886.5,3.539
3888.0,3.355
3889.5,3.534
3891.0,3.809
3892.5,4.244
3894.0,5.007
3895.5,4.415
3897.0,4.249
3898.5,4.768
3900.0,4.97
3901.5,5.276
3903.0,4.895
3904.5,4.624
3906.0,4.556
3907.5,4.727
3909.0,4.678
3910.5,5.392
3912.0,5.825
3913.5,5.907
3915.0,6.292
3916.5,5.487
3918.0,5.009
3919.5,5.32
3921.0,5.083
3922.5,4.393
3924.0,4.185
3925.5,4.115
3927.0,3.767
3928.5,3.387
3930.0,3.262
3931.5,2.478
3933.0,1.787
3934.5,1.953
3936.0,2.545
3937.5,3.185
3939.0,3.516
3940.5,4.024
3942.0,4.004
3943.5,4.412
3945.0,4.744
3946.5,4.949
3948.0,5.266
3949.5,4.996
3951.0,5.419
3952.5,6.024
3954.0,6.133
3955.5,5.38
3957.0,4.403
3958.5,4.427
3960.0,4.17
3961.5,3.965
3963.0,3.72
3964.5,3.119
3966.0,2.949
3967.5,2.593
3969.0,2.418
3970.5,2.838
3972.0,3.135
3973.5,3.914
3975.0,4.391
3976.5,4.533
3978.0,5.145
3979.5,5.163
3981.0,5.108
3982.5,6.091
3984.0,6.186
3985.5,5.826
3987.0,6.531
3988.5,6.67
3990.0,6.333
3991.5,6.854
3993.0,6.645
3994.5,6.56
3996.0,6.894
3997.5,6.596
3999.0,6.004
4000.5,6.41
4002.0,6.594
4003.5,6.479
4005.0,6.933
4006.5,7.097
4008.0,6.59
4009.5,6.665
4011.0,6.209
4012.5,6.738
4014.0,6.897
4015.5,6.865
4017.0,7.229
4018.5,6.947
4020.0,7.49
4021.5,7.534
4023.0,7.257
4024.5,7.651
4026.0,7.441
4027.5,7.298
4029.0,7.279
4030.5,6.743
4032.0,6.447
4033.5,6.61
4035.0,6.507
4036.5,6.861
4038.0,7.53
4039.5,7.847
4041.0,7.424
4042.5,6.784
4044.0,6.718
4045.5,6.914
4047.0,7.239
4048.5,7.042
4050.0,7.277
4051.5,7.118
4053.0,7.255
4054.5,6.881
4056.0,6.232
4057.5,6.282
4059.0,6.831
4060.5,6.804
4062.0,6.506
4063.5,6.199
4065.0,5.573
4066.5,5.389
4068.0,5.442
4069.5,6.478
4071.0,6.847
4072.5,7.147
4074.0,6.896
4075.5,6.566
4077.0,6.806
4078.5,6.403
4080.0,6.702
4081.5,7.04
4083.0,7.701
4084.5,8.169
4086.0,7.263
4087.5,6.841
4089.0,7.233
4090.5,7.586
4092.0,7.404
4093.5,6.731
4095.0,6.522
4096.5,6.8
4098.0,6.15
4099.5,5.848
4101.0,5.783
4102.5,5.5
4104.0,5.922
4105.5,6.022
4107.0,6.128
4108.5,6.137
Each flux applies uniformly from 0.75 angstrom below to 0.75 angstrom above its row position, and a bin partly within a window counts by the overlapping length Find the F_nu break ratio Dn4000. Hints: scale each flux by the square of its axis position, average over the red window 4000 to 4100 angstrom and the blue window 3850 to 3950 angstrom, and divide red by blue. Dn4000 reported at 1.71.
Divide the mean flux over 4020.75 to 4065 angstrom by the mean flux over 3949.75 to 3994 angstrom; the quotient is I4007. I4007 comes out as 1.4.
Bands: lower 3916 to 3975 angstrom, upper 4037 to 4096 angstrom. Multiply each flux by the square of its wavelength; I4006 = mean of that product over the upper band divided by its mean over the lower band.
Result 1.8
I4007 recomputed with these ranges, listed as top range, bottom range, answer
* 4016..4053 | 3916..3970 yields 1.76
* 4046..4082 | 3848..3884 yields 1.52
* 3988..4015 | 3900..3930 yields 1.36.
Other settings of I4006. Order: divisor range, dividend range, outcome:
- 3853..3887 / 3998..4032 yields 1.72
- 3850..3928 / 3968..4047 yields 1.49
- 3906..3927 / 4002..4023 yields 1.44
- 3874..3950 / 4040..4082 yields 1.68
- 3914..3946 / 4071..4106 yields 1.84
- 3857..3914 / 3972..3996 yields 1.33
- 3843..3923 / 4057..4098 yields 1.63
